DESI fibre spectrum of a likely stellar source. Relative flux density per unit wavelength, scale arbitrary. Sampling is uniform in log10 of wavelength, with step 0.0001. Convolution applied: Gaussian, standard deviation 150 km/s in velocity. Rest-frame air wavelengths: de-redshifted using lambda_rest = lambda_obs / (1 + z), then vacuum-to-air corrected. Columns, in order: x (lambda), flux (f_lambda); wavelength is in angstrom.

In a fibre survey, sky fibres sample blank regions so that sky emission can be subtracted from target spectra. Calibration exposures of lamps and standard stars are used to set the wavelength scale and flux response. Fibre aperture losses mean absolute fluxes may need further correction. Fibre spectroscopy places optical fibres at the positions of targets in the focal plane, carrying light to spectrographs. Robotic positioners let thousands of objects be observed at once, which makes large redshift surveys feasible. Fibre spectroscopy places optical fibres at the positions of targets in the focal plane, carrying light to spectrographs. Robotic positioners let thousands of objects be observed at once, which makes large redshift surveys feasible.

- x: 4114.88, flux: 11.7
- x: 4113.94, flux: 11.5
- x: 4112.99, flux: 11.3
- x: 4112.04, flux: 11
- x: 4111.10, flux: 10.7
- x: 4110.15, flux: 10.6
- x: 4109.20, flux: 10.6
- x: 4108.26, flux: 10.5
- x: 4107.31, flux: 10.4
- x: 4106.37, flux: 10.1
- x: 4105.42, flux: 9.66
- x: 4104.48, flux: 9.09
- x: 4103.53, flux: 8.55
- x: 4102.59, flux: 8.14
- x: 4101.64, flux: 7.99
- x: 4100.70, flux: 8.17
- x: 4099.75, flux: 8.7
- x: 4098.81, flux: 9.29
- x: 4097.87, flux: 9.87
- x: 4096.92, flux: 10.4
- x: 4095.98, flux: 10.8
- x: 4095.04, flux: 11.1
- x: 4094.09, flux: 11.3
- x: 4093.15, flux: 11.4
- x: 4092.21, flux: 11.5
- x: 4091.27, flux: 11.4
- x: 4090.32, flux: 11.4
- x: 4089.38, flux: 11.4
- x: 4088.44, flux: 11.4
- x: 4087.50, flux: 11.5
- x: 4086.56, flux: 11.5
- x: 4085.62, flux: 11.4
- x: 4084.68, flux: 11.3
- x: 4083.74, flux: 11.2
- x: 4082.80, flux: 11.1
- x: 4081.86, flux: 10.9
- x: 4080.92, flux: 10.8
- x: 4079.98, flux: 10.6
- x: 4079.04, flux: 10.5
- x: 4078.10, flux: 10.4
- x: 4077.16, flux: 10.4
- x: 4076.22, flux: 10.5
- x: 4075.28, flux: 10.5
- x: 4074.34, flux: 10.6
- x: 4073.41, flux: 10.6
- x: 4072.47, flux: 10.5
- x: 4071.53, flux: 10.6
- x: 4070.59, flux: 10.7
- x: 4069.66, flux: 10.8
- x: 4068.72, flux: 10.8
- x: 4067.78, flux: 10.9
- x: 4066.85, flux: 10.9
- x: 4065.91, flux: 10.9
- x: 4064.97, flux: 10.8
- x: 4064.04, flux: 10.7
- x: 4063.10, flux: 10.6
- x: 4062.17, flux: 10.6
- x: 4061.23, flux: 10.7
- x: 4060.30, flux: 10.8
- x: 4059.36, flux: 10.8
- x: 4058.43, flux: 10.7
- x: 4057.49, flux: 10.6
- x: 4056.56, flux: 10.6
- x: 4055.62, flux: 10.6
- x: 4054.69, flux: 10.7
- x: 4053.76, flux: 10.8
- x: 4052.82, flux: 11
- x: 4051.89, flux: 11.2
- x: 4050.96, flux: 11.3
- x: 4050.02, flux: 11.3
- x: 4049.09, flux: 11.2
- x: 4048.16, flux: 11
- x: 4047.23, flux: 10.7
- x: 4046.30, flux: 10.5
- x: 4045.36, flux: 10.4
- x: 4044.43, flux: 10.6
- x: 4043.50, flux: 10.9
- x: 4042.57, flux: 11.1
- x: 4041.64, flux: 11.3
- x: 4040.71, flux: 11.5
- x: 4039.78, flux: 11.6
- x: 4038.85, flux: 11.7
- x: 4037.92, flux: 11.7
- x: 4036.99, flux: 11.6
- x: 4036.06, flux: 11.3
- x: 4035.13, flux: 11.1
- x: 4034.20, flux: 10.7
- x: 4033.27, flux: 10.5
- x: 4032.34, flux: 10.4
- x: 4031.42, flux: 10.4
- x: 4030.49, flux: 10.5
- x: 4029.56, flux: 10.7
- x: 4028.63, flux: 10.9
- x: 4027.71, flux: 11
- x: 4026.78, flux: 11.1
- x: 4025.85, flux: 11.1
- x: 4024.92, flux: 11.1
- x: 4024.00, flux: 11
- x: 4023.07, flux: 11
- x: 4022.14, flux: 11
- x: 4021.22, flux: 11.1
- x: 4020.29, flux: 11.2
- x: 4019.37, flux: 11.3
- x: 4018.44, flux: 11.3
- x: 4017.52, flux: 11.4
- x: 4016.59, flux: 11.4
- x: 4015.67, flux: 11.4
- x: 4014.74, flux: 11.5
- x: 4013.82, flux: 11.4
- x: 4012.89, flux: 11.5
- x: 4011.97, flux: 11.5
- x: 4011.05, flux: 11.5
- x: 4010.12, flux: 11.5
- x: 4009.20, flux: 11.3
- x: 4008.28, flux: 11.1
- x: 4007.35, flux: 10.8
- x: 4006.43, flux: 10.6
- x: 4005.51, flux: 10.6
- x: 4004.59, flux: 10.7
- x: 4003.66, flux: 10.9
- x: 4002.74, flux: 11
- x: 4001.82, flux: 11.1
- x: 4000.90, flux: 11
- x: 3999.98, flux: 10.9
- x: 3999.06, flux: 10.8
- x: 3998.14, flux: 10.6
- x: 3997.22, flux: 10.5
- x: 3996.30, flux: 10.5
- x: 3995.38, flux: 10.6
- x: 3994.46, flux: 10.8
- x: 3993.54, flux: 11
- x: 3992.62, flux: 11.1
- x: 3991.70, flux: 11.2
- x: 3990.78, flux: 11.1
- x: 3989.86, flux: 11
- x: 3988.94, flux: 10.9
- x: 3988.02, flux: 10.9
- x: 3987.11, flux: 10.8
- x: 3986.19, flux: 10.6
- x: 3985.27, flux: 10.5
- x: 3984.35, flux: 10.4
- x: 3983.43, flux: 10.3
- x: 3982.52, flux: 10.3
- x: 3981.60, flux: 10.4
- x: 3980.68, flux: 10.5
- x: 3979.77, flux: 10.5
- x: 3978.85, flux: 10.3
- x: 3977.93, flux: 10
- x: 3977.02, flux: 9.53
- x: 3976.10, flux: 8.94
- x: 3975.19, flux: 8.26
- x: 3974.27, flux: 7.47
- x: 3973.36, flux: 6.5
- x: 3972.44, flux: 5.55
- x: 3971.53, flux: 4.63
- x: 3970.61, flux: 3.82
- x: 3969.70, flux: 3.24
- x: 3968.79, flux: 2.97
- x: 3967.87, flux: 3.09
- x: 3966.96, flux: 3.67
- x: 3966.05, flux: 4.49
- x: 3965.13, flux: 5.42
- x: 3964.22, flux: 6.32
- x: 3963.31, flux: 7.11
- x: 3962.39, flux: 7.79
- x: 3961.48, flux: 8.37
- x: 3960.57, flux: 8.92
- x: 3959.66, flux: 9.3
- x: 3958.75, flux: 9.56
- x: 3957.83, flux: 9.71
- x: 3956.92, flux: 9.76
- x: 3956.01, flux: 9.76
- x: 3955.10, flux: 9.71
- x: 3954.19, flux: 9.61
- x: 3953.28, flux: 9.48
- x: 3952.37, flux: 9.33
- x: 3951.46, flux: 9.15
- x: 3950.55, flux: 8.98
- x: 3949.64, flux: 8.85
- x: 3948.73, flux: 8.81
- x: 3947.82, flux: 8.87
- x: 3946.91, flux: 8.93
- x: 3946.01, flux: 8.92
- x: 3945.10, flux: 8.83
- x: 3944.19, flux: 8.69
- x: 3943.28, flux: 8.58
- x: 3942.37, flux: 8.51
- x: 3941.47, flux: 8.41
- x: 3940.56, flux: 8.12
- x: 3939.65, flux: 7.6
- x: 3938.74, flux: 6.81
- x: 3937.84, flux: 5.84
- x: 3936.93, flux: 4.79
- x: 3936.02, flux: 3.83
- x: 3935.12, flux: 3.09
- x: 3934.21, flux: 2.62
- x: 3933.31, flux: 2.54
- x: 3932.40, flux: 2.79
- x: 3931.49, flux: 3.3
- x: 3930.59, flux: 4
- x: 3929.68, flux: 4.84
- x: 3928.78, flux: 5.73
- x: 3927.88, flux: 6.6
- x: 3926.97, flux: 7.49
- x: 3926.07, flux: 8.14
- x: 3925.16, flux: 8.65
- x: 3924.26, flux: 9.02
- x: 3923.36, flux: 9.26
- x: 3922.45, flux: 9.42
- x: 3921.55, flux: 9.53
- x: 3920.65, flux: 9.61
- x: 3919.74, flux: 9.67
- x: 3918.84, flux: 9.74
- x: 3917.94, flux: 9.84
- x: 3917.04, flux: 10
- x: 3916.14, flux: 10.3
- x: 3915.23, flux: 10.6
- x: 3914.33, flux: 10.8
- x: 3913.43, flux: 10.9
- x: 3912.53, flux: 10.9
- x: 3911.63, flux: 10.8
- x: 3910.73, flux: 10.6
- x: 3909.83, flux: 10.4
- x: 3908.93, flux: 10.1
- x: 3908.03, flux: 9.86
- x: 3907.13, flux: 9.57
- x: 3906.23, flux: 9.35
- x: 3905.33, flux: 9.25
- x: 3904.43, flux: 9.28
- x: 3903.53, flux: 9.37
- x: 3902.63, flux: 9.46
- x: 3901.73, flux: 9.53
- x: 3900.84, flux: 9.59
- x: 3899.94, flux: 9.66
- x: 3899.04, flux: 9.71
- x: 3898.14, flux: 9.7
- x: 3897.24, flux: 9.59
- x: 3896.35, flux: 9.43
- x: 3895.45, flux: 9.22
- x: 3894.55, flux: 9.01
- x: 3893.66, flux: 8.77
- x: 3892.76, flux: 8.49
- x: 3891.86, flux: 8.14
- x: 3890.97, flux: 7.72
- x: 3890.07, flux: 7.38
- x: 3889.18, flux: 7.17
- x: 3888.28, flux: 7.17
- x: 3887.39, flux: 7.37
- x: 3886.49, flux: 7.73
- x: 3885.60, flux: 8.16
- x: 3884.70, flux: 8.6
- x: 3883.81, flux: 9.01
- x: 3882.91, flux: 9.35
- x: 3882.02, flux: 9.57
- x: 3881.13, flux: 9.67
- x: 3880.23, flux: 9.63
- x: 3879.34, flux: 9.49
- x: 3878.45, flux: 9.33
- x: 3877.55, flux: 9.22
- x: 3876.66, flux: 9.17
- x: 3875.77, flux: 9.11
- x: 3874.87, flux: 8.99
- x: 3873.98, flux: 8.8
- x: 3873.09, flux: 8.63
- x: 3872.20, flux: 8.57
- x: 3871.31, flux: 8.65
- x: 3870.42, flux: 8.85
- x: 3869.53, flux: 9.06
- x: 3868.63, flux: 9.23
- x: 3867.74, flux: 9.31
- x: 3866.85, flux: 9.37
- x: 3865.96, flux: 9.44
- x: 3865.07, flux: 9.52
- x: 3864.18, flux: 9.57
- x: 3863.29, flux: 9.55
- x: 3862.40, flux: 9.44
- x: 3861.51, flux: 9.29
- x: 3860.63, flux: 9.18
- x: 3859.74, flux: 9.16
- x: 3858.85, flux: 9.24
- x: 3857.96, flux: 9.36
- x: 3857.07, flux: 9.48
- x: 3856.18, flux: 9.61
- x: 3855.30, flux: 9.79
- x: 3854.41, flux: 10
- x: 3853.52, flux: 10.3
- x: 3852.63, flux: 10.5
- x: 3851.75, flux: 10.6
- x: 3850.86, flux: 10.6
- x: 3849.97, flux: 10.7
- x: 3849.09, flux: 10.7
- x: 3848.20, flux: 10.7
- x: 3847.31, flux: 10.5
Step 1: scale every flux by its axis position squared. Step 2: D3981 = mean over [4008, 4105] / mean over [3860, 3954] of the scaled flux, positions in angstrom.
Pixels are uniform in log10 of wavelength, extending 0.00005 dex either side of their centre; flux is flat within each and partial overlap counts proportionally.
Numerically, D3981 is 1.36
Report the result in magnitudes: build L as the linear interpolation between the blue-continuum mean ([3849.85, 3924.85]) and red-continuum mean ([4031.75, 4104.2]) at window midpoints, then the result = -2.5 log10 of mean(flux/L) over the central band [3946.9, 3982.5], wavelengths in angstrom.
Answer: 0.25 mag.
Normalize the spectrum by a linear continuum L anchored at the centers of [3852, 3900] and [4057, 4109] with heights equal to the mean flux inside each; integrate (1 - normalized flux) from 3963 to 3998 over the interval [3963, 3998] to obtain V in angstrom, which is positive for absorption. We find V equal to 4.4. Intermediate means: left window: 9.06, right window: 10.5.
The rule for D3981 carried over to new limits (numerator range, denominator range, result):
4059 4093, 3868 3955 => 1.39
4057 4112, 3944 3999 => 1.26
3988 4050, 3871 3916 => 1.27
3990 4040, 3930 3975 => 1.66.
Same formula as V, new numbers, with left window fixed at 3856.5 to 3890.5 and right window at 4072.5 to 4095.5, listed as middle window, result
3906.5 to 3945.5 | 6.3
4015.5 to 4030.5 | -1.0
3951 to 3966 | 1.8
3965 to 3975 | 5.3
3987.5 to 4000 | -0.9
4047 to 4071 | -0.1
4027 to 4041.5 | -0.7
